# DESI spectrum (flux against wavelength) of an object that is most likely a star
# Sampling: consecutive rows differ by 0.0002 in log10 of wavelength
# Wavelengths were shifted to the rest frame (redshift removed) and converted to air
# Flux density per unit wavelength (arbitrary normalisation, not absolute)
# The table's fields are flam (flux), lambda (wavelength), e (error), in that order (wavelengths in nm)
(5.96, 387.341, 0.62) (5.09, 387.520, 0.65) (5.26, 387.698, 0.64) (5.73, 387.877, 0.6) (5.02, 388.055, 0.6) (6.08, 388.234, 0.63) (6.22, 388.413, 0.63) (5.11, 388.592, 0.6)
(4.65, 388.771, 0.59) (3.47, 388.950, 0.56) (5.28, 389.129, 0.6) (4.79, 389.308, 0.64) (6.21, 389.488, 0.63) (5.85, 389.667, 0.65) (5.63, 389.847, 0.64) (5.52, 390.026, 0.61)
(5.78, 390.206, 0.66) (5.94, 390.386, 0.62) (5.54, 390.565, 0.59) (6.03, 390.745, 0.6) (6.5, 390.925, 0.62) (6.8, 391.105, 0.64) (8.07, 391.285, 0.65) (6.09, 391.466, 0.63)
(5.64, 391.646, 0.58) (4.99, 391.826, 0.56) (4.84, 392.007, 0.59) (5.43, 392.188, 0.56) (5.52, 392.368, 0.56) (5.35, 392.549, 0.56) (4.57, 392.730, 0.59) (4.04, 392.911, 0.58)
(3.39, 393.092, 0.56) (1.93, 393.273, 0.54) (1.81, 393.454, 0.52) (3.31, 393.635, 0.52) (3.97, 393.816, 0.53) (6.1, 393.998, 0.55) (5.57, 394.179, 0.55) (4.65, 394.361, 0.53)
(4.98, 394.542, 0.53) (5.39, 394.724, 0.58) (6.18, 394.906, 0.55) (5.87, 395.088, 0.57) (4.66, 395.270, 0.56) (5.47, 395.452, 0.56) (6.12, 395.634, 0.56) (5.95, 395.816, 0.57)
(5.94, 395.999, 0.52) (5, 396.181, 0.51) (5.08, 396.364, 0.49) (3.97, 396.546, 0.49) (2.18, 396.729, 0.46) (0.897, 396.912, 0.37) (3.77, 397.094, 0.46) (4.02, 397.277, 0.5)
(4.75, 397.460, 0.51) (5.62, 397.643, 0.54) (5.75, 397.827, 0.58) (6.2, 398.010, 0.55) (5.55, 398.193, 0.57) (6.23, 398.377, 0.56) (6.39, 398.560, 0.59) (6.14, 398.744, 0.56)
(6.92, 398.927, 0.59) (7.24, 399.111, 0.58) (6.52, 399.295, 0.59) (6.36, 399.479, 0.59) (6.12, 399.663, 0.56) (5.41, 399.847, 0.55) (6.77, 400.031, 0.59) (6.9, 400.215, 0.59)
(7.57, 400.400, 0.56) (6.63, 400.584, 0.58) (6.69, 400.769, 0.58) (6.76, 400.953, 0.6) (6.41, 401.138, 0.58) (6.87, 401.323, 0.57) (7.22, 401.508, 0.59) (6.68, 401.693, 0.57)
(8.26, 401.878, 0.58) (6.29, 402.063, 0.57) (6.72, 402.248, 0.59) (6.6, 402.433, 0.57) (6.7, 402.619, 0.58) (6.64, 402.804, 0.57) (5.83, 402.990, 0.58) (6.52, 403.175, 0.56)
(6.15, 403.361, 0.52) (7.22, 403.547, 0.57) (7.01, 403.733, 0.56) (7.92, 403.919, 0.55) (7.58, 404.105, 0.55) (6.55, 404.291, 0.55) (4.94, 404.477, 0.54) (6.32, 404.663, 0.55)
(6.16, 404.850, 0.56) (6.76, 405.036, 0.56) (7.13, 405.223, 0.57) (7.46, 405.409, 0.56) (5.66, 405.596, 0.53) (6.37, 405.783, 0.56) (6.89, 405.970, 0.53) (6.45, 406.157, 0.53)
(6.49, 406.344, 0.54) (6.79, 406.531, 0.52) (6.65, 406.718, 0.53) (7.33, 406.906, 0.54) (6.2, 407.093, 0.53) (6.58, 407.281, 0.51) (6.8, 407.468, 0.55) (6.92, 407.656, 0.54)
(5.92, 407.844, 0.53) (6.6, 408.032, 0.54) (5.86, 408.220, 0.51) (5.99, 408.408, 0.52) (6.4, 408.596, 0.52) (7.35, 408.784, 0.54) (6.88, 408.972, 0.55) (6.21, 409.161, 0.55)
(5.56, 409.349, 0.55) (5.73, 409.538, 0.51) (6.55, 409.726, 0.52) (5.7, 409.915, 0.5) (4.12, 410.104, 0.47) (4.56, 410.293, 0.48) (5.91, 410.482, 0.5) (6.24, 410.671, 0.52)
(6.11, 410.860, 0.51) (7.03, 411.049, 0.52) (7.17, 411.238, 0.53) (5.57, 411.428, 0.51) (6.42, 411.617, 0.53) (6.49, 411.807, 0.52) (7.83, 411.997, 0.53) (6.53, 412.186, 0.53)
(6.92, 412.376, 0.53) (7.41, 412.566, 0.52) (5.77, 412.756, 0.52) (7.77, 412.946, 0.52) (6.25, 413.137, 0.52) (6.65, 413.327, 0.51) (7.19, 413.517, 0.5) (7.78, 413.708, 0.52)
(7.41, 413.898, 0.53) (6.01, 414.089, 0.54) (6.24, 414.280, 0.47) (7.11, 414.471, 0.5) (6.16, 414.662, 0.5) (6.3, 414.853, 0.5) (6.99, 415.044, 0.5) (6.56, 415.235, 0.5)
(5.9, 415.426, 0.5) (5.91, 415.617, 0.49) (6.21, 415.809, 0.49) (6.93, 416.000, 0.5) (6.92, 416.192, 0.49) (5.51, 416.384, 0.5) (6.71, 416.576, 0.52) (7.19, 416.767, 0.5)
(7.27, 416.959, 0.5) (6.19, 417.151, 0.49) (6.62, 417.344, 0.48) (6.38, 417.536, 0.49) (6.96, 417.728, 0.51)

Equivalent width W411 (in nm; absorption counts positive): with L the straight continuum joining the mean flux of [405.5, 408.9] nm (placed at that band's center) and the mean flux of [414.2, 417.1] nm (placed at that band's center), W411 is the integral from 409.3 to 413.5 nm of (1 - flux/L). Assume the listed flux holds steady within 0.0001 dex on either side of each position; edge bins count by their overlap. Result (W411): 0.135 nm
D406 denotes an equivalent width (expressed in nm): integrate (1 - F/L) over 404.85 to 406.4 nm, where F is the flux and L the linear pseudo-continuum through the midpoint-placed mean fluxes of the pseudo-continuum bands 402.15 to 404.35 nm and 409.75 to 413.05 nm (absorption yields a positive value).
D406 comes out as 0.007 nm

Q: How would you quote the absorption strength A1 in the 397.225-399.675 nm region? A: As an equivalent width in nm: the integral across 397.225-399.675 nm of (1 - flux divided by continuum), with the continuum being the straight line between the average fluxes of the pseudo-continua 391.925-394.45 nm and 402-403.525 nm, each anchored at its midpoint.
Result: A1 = -0.22 nm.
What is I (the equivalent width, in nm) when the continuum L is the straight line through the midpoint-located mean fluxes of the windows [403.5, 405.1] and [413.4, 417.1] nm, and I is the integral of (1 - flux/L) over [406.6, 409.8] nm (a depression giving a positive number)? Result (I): 0.11 nm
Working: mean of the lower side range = 6.7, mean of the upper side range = 6.64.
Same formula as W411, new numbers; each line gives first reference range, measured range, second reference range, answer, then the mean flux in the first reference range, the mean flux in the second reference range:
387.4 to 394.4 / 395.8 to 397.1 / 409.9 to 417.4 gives 0.351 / 5.18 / 6.5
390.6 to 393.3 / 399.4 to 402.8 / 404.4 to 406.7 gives -0.341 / 5.36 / 6.47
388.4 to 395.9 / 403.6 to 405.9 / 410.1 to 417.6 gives -0.265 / 5.21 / 6.54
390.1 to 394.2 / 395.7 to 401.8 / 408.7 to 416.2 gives -0.260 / 5.09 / 6.45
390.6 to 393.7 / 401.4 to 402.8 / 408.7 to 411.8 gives -0.332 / 4.98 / 6.08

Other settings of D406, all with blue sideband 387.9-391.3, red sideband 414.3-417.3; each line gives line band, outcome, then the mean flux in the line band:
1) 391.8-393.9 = 0.62 nm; 4.07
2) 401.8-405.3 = -0.33 nm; 6.69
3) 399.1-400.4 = -0.11 nm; 6.5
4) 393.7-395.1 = 0.13 nm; 5.27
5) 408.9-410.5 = 0.17 nm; 5.66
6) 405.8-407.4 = -0.11 nm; 6.66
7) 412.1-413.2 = -0.06 nm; 6.79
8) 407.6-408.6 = 0.00 nm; 6.25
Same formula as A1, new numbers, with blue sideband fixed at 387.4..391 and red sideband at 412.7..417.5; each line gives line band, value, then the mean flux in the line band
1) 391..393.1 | 0.05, 5.48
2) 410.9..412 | -0.03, 6.63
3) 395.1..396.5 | 0.08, 5.44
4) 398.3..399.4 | -0.12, 6.58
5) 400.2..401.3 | -0.15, 6.82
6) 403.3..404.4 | -0.17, 7.07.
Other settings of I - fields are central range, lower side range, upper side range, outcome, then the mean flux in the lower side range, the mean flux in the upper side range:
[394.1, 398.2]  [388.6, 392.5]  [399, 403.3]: 0.83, 5.63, 6.68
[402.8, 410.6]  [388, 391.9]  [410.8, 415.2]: 0.08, 5.7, 6.75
